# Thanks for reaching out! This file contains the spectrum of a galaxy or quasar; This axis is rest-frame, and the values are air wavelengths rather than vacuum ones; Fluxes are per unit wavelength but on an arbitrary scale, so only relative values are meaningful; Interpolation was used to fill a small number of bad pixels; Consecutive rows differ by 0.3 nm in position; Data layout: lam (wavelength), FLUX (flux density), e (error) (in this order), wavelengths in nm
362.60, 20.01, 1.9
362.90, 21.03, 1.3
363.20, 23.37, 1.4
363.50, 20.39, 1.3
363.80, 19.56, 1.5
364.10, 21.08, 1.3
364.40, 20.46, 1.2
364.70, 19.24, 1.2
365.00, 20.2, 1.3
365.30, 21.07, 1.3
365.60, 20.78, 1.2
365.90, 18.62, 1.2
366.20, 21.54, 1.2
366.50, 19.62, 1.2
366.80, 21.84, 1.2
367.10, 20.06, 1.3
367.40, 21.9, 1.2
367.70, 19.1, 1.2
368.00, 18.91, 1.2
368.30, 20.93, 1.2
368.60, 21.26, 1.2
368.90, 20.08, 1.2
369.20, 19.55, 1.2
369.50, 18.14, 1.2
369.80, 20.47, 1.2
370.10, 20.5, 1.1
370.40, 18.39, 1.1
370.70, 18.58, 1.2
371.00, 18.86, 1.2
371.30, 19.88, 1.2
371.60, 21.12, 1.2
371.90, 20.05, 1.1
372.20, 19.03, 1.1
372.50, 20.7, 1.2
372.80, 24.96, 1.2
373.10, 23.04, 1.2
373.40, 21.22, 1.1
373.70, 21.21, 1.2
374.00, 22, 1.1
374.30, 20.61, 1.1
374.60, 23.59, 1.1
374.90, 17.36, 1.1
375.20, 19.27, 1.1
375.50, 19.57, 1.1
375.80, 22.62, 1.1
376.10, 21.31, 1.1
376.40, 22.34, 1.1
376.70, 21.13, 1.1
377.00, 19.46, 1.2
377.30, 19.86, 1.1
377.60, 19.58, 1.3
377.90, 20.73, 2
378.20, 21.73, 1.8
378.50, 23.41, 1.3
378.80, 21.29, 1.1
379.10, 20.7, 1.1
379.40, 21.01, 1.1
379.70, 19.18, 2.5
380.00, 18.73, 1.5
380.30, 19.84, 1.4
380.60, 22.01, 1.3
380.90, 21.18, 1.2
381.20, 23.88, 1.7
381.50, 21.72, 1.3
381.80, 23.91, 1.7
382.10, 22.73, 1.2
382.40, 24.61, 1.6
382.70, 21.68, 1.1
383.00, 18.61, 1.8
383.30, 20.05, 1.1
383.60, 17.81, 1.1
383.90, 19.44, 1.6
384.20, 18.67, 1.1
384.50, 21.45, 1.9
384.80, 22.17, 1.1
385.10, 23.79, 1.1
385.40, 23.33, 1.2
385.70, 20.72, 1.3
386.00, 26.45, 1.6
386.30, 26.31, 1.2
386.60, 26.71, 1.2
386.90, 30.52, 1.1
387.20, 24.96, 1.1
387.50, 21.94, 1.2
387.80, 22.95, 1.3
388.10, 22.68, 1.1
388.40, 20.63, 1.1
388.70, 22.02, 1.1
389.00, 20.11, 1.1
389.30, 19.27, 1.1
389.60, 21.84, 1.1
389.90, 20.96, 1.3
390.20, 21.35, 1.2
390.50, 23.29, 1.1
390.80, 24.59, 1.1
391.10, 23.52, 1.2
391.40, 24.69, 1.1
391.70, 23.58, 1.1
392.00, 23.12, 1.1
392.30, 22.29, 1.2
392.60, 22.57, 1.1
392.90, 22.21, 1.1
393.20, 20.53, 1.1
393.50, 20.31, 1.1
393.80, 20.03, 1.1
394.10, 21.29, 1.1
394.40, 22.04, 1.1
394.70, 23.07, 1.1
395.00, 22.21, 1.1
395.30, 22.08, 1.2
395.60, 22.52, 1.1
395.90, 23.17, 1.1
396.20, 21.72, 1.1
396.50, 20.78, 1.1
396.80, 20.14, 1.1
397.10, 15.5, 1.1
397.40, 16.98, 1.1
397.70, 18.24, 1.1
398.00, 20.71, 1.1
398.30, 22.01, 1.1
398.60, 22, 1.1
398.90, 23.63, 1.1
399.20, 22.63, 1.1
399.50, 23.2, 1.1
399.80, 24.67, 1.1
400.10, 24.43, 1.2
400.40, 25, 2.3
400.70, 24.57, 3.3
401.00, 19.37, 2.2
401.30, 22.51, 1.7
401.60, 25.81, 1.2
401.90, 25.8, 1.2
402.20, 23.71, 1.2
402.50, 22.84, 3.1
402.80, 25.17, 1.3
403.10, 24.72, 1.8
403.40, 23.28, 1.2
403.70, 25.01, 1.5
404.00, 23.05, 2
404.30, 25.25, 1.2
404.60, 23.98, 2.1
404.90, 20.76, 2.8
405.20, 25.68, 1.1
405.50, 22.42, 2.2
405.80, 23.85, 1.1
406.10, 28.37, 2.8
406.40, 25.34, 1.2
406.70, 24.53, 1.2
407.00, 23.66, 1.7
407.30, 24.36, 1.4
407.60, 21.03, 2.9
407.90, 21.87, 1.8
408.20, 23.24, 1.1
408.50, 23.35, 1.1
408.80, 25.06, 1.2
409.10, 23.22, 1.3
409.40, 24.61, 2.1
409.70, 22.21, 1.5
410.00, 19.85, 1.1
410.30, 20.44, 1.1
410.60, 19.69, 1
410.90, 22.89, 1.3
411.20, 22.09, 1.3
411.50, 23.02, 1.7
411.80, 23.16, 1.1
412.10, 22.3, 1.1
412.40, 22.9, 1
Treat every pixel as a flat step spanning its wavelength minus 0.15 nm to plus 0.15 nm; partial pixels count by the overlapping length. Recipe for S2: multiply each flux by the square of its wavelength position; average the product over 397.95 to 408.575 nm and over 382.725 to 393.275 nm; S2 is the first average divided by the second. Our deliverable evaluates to 1.1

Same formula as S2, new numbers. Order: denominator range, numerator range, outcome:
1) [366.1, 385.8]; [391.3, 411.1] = 1.24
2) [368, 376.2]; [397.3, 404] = 1.30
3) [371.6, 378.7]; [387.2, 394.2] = 1.13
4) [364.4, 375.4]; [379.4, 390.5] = 1.17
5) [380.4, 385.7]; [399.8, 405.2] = 1.23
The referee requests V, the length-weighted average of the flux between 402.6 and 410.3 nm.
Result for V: 23.7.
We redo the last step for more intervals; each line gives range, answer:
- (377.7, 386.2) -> 21.5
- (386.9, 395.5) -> 22.3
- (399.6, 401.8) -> 23.8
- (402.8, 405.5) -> 23.9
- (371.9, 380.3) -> 20.9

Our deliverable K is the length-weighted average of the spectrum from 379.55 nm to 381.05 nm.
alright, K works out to 20.2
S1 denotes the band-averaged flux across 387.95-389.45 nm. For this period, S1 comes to 20.9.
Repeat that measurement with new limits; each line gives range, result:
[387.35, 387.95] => 22.4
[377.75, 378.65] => 22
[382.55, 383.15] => 20.1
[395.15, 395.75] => 22.3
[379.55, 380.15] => 19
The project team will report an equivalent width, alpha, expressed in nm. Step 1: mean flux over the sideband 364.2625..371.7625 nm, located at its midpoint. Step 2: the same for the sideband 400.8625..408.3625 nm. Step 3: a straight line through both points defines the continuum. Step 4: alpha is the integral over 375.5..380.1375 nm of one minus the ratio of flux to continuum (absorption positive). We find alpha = 0.05 nm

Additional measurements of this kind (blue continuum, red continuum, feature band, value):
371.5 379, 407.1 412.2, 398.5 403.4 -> -0.36 nm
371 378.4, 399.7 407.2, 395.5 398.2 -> 0.40 nm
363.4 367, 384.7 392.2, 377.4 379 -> 0.05 nm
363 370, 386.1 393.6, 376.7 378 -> 0.09 nm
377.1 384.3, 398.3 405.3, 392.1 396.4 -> 0.16 nm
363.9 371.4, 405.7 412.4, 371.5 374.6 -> -0.16 nm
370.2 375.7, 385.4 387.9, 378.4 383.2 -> 0.33 nm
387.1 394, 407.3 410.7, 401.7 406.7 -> -0.46 nm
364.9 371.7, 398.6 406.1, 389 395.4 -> 0.18 nm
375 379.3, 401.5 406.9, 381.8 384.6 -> 0.12 nm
